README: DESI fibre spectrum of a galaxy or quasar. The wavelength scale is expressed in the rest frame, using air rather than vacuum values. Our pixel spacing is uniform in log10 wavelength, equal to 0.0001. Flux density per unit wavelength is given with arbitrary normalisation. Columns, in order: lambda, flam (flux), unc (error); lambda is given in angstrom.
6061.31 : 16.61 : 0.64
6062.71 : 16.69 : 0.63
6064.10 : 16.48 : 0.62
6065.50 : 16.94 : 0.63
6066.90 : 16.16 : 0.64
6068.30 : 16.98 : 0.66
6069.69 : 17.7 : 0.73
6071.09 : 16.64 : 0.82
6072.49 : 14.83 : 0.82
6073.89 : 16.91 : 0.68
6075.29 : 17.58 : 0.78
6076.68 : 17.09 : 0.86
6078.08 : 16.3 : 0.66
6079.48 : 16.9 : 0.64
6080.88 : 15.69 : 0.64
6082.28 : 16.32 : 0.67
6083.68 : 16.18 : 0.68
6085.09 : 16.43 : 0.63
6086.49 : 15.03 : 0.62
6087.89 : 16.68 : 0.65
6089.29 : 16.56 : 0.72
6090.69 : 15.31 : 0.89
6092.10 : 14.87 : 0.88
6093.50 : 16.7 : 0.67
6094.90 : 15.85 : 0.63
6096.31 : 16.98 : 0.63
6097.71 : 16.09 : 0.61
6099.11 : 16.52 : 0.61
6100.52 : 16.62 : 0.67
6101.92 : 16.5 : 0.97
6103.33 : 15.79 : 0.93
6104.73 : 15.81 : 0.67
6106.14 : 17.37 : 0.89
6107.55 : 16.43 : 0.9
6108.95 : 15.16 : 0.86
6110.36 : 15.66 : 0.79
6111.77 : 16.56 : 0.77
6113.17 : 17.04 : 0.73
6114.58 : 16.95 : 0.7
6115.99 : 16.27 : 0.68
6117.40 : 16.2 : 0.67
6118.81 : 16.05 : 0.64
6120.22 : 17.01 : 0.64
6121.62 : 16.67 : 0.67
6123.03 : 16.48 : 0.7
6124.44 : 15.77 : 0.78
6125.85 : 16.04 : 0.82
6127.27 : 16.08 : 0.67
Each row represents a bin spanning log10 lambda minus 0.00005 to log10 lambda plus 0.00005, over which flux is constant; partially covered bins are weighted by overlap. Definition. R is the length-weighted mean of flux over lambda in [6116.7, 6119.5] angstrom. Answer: 16.1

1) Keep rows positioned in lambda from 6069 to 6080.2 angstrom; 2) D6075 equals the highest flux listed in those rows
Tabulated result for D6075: 17.7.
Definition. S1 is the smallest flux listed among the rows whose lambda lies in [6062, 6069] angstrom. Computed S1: 16.16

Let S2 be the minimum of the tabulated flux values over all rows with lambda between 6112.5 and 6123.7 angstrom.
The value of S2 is 16.05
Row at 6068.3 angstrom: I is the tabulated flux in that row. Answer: 16.98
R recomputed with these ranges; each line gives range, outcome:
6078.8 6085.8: 16.3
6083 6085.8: 16.3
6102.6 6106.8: 16.3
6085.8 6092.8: 15.7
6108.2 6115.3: 16.3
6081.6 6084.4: 16.2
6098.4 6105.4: 16.3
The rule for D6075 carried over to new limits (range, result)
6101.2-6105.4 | 16.5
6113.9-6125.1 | 17.01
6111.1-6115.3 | 17.04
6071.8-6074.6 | 16.91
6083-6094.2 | 16.7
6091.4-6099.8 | 16.98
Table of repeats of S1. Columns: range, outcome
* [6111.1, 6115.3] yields 16.56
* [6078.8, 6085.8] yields 15.69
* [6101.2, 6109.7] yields 15.16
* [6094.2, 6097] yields 15.85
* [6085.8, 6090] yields 15.03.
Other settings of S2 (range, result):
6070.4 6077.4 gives 14.83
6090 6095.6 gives 14.87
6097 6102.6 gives 16.09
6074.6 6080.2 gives 16.3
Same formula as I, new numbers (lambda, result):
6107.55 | 16.43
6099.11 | 16.52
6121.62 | 16.67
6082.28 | 16.32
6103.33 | 15.79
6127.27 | 16.08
